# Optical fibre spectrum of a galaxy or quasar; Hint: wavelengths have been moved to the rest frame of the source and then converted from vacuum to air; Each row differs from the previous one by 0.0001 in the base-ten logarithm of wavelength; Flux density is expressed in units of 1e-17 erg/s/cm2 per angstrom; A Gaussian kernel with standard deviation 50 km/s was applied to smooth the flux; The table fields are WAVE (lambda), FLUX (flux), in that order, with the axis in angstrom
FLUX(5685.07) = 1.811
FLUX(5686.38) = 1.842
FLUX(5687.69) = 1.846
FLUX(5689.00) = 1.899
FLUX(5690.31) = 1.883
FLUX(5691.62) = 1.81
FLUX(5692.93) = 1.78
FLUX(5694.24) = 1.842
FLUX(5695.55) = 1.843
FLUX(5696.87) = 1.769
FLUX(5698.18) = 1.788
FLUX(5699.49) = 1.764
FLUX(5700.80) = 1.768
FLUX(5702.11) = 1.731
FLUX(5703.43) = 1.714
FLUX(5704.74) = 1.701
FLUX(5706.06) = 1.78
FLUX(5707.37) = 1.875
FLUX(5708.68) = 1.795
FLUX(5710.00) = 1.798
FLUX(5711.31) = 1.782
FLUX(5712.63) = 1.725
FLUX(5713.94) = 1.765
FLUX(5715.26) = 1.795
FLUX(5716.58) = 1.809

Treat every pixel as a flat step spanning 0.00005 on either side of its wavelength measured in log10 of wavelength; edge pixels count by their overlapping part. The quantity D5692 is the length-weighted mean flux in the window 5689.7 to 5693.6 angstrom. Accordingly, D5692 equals 1.82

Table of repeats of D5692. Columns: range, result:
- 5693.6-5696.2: 1.84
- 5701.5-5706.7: 1.73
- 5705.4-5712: 1.81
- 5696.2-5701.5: 1.77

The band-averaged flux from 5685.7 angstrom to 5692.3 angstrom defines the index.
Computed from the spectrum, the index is 1.86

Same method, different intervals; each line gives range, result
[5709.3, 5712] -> 1.79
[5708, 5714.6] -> 1.77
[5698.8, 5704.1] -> 1.75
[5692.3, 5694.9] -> 1.81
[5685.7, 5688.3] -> 1.84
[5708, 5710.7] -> 1.8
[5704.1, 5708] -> 1.78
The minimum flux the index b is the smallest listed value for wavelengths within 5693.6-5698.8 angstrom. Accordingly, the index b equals 1.769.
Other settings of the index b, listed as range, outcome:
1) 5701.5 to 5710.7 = 1.701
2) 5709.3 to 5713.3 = 1.725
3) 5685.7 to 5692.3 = 1.81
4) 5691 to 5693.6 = 1.78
